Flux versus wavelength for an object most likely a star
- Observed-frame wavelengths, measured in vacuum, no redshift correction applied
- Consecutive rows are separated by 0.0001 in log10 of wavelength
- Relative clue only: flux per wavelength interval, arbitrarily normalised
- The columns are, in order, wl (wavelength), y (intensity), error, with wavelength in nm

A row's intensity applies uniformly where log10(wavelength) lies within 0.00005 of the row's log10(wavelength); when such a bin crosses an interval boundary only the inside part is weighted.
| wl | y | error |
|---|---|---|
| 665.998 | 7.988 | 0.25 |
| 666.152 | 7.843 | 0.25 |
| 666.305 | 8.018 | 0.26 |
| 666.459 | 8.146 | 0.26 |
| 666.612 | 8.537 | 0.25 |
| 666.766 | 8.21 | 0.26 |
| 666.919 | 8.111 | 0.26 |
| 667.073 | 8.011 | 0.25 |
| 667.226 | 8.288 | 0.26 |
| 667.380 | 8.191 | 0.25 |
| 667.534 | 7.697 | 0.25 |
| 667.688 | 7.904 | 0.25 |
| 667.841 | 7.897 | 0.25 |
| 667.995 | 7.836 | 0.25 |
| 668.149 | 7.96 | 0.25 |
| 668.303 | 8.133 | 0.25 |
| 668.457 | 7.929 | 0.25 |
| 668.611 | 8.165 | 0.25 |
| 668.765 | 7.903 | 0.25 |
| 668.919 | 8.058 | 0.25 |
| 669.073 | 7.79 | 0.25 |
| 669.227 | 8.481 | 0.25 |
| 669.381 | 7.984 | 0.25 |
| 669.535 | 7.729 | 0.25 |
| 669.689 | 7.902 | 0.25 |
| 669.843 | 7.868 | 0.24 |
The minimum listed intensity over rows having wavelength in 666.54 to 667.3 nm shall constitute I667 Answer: 8.011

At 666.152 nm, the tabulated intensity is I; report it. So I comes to 7.843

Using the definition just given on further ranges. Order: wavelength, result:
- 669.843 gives 7.868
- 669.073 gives 7.79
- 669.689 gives 7.902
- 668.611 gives 8.165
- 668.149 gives 7.96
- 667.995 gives 7.836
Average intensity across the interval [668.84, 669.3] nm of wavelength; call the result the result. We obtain 8.11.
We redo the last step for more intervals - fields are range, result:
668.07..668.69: 8.04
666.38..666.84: 8.29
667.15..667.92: 7.99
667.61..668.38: 7.94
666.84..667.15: 8.08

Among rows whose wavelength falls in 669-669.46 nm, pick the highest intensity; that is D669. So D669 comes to 8.481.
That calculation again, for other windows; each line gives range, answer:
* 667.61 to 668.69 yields 8.165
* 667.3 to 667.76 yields 8.191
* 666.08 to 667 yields 8.537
